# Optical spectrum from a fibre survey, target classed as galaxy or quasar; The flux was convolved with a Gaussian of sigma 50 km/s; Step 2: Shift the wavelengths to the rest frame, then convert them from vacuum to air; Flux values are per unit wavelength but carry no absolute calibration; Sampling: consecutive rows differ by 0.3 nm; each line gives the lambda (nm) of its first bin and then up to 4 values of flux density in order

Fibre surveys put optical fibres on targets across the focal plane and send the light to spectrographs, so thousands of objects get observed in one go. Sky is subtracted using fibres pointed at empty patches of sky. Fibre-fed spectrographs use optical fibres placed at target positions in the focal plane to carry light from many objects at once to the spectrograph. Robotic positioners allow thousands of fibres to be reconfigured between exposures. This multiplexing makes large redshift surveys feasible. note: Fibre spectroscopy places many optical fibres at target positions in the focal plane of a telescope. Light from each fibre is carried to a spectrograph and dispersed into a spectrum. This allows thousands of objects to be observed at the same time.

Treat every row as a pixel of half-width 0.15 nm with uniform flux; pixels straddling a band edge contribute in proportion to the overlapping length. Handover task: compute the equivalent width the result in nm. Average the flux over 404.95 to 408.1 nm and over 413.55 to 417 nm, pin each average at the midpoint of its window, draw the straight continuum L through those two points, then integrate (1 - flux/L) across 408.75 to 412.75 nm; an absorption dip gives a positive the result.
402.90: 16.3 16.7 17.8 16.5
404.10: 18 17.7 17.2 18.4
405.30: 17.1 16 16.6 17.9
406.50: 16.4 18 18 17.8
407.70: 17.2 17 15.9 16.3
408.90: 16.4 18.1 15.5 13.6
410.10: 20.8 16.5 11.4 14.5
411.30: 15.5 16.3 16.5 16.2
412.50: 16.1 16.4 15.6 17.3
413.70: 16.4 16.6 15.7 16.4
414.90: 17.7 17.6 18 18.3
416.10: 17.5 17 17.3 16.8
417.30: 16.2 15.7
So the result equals 0.29 nm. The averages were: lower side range 17.3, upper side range 17.1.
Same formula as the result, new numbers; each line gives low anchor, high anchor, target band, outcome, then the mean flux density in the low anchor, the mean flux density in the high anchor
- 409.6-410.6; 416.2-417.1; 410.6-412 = 0.15 nm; 16.6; 17.1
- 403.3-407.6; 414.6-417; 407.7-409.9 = 0.15 nm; 17.4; 17.5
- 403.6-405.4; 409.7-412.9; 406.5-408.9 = -0.05 nm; 17.5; 15.8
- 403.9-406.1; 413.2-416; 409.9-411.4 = 0.13 nm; 17.3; 17.1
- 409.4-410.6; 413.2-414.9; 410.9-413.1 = 0.07 nm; 16.4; 16.6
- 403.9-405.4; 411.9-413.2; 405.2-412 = 0.17 nm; 17.7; 16.1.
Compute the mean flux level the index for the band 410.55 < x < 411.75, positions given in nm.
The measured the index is 14.4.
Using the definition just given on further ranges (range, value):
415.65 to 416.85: 17.5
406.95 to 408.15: 17.5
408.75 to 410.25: 16.9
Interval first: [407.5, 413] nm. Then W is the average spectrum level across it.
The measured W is 16.1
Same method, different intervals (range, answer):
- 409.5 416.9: 16.4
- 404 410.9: 16.8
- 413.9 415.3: 16.8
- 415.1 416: 18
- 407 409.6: 16.9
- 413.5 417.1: 17.1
